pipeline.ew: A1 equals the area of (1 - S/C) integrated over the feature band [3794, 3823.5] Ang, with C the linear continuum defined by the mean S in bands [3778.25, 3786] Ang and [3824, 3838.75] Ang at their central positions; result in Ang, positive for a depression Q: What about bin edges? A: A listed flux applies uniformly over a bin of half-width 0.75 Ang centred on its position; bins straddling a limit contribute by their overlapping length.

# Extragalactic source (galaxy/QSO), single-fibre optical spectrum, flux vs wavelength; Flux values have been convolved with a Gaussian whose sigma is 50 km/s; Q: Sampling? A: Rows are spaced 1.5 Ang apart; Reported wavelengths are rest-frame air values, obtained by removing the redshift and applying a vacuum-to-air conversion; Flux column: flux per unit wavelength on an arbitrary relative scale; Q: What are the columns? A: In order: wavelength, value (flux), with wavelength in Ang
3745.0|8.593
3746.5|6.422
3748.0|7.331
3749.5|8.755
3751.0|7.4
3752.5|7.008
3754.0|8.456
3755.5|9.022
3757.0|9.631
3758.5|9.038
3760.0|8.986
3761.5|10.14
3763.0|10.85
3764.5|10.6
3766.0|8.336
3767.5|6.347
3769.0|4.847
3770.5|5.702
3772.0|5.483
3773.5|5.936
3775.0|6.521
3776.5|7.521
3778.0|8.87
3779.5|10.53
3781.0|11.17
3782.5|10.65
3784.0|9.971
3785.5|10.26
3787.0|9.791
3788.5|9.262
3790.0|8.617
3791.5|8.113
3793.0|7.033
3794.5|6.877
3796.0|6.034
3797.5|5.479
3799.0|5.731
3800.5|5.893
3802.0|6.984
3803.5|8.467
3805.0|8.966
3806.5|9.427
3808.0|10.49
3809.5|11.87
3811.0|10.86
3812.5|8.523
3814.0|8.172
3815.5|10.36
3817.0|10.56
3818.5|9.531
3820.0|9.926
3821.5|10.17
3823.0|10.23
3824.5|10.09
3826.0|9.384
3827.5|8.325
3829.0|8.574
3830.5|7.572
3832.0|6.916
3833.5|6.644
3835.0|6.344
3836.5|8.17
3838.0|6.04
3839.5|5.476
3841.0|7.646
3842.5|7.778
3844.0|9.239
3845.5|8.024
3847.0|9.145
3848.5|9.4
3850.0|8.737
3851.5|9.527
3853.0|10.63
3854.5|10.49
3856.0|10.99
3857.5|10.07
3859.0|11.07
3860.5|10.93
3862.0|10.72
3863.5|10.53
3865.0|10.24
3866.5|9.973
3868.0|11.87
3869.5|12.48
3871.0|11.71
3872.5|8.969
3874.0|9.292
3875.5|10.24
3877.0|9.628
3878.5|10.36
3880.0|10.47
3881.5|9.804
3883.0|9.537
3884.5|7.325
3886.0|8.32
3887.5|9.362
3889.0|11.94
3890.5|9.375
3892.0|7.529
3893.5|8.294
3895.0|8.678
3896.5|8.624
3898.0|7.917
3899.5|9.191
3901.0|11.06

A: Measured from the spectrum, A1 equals 0.5 Ang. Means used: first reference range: 10.4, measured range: 8.73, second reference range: 7.77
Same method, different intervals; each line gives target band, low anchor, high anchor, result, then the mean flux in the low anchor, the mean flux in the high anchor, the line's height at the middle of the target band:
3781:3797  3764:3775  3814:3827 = -1.9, 6.65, 9.89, 7.89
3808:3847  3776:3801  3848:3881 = 2.7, 8.37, 10.4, 9.4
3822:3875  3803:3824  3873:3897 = 1.8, 9.84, 9.3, 9.58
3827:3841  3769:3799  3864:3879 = 3.4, 7.96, 10.5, 9.4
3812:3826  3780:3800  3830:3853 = -2.8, 8.38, 7.87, 8.09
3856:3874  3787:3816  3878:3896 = -3.5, 8.29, 9.23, 8.99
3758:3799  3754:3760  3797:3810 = 2.1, 9.1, 8.12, 8.65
